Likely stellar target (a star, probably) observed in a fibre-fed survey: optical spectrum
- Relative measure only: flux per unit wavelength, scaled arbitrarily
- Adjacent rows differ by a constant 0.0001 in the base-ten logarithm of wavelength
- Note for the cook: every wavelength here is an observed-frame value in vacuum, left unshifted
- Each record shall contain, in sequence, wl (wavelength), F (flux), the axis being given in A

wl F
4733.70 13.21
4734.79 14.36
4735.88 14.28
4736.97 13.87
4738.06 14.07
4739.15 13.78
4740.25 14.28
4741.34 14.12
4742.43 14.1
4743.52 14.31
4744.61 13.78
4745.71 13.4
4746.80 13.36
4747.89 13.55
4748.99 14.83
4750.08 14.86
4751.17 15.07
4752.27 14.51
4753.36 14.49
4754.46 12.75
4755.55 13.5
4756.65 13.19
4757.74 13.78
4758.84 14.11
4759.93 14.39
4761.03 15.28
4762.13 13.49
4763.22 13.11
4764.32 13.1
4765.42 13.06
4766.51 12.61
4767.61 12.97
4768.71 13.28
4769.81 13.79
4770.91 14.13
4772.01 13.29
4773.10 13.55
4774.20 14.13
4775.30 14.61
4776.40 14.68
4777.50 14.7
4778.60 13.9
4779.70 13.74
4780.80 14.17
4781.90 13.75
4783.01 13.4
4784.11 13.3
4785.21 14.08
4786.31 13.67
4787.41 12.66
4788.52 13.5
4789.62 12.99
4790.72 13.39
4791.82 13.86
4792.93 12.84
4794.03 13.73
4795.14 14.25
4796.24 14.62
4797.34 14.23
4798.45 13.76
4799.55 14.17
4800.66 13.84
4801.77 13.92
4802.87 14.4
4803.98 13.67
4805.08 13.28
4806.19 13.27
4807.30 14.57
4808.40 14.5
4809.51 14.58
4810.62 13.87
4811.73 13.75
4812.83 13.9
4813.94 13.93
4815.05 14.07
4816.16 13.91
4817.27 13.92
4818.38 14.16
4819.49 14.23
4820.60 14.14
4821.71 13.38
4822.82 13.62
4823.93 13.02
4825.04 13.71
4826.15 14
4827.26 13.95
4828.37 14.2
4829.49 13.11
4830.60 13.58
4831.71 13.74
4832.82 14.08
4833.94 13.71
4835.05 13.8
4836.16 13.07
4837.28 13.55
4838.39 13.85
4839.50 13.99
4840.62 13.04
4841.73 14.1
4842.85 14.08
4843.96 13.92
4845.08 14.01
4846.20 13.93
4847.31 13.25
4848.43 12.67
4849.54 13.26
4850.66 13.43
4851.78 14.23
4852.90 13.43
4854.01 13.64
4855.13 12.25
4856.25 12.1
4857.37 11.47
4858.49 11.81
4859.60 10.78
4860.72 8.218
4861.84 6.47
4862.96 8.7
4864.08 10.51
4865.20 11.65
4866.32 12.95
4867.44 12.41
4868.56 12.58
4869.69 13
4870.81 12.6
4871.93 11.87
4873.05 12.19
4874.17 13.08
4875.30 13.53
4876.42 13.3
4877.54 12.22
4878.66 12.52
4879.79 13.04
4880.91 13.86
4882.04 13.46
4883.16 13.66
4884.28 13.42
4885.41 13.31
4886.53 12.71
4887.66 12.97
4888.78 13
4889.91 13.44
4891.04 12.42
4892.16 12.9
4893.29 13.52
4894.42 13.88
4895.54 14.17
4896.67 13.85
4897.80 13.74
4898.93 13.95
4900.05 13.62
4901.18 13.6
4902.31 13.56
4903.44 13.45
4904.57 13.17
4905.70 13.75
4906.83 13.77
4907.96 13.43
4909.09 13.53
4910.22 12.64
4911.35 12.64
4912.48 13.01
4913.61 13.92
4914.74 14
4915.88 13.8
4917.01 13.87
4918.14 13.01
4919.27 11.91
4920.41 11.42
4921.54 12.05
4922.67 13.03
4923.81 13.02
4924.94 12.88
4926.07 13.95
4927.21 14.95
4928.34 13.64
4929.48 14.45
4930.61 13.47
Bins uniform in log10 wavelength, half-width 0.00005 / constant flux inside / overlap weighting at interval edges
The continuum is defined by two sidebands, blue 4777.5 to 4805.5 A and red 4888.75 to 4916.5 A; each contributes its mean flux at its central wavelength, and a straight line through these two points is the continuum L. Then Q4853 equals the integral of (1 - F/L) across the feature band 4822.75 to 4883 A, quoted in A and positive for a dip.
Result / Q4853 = 3.4 A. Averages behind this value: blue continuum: 13.7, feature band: 12.8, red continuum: 13.5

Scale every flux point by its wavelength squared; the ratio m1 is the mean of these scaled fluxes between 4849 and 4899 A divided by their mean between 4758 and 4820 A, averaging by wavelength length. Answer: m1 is 0.9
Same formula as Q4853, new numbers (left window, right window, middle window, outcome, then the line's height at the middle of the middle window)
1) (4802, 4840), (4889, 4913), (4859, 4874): 2.73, 13.6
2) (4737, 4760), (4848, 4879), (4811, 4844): -2.97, 12.6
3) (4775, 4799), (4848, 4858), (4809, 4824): -0.56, 13.4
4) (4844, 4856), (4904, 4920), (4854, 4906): 2.94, 13.3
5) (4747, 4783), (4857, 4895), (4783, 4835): -2.21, 13.2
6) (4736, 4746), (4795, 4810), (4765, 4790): 0.68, 14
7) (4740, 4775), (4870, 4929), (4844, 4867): 2.46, 13.4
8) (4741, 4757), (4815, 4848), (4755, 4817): 0.44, 13.9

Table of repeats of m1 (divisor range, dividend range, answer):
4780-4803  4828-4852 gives 1.01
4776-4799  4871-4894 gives 0.98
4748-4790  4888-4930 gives 1.03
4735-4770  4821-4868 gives 0.96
